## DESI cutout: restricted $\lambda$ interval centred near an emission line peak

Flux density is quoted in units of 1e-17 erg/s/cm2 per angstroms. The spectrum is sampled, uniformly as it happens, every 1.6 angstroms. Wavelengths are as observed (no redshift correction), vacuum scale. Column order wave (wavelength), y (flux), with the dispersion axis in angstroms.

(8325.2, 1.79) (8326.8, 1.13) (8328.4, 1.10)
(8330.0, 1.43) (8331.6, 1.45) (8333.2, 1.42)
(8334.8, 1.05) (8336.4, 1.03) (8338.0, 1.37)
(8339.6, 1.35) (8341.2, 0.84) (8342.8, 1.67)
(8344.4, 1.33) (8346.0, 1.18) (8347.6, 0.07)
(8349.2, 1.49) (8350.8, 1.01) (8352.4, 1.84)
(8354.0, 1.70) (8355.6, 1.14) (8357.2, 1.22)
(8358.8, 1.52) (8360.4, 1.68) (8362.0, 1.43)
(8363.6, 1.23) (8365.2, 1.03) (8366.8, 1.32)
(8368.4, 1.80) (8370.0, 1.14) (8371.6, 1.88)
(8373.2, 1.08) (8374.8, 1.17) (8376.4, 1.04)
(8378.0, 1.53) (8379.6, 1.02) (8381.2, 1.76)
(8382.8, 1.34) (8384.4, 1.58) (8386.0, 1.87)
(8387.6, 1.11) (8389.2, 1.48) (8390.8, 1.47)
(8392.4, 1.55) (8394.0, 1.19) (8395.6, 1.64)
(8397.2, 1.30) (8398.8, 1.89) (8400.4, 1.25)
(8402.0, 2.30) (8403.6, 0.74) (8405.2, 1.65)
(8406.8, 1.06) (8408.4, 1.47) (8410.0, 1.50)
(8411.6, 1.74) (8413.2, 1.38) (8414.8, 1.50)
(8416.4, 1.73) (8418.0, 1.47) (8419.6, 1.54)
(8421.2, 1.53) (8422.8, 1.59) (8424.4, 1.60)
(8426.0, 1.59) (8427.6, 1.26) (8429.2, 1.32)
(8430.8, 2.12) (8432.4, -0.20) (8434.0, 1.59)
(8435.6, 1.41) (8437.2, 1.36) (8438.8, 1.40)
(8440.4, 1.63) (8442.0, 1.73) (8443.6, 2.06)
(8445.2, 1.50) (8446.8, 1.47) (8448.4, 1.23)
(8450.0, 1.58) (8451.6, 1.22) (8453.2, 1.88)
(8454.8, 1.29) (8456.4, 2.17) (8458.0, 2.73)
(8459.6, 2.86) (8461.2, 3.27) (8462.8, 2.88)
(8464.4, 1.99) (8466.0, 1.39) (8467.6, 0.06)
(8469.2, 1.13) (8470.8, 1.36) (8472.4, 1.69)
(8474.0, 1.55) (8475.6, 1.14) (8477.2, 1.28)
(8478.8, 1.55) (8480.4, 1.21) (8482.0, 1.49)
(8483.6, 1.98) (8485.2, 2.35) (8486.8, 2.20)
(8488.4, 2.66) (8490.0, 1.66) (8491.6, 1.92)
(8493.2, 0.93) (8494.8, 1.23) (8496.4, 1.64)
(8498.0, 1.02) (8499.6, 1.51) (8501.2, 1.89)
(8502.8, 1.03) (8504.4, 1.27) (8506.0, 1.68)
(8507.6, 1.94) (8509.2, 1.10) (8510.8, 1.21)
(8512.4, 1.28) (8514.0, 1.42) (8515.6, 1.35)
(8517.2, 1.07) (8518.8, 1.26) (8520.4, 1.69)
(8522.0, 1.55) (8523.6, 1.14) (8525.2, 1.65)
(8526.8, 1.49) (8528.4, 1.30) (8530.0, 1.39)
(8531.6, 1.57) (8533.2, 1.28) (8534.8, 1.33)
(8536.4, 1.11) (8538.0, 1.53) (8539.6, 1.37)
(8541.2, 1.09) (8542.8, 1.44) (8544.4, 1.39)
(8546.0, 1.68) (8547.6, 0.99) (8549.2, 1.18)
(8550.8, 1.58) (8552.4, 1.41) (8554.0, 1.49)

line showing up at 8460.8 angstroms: H-alpha 6563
